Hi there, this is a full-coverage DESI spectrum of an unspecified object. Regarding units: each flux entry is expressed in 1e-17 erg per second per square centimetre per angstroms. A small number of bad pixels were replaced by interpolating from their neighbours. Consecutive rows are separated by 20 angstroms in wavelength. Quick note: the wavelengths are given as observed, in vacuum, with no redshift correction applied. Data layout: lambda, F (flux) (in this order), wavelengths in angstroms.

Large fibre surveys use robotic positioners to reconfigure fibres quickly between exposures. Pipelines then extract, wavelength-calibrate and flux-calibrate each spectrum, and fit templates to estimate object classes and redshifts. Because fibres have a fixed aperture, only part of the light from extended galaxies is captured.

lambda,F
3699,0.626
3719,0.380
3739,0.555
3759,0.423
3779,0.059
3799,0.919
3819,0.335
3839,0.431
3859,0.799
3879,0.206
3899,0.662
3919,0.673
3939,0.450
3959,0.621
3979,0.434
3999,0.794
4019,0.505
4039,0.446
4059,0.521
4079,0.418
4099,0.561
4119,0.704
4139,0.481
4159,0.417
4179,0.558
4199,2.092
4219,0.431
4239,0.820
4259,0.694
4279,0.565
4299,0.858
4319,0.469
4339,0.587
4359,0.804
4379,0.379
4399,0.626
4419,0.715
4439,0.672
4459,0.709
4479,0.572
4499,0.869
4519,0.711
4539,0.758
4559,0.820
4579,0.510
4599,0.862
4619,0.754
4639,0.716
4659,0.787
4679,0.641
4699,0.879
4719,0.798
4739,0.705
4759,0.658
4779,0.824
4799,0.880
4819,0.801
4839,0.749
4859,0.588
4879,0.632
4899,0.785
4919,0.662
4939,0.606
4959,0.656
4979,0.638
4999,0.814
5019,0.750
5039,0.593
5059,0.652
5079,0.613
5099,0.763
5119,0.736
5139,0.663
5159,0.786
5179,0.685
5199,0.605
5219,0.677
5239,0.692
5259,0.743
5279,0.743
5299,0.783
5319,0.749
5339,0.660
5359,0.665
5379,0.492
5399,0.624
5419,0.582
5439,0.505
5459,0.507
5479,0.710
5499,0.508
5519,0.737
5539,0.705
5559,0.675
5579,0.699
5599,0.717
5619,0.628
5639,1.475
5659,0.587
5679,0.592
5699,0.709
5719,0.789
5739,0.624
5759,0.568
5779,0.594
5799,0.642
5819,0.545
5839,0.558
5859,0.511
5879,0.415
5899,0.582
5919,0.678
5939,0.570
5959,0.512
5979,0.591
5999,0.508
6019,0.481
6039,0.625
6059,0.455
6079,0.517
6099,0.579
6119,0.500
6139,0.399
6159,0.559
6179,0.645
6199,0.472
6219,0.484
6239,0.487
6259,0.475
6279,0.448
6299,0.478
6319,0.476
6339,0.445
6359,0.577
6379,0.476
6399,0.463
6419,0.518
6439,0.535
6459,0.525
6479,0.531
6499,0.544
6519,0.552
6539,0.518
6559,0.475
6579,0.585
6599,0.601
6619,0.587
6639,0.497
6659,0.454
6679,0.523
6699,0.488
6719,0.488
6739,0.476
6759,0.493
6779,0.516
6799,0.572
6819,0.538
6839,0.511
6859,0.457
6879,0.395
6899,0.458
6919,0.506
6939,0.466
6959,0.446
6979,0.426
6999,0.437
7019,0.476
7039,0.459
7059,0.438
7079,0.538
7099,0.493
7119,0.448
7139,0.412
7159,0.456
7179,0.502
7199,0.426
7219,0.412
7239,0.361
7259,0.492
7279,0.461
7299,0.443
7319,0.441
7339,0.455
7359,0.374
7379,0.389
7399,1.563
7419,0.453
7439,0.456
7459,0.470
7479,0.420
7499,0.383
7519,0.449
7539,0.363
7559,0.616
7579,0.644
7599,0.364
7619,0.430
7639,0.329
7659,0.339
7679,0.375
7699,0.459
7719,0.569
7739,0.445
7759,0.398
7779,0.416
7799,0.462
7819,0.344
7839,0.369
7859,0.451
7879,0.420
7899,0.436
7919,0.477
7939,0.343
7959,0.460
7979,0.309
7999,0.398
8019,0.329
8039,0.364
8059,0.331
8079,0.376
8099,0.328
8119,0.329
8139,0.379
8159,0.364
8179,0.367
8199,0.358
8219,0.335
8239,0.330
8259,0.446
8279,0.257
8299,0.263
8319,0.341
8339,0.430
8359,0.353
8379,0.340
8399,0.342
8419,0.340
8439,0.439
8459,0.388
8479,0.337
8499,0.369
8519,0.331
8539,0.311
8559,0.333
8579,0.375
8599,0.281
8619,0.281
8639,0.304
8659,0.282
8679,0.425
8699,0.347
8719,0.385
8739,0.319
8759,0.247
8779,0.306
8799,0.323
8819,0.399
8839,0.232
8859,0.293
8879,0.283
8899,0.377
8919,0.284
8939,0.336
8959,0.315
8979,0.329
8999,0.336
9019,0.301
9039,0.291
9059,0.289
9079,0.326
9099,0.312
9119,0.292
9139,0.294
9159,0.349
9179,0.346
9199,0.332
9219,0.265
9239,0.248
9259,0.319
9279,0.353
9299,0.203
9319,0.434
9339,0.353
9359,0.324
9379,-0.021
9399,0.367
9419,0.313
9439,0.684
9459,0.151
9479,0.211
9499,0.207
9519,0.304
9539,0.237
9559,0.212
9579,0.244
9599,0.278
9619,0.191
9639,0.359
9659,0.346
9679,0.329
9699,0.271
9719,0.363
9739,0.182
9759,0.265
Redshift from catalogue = 0.126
